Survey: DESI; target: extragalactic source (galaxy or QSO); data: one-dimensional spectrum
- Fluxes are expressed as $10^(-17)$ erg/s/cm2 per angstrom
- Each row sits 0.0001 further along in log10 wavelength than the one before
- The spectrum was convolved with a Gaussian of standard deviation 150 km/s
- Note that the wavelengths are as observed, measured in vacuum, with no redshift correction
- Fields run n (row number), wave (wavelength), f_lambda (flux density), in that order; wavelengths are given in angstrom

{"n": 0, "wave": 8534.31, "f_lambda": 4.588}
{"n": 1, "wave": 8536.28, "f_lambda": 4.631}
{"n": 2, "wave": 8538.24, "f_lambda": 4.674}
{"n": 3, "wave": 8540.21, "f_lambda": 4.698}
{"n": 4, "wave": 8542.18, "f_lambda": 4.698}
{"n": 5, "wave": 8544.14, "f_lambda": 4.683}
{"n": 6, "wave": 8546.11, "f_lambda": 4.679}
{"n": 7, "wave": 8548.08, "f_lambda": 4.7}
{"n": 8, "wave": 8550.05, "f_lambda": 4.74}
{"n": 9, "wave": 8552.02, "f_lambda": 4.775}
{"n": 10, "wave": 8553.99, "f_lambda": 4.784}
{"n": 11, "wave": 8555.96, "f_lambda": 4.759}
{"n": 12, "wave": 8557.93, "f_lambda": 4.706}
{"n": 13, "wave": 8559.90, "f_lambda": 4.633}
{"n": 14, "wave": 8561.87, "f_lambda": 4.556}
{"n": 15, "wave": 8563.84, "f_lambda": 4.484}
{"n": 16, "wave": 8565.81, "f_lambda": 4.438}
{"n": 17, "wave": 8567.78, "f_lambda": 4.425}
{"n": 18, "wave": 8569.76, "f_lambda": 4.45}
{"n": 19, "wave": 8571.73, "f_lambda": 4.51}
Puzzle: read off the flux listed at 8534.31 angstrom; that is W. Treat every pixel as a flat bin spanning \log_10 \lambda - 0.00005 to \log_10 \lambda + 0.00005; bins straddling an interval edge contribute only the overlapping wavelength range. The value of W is 4.588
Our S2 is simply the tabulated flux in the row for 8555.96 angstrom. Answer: 4.759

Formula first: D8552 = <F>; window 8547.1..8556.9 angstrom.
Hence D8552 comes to 4.75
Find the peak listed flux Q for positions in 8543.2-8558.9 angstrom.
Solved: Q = 4.784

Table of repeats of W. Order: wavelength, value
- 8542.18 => 4.698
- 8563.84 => 4.484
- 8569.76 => 4.45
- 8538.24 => 4.674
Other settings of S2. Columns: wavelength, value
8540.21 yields 4.698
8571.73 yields 4.51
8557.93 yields 4.706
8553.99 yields 4.784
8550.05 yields 4.74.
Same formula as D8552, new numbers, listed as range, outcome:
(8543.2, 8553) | 4.71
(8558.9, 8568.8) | 4.51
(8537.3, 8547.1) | 4.68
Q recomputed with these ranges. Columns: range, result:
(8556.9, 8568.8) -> 4.706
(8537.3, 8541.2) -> 4.698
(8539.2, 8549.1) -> 4.7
